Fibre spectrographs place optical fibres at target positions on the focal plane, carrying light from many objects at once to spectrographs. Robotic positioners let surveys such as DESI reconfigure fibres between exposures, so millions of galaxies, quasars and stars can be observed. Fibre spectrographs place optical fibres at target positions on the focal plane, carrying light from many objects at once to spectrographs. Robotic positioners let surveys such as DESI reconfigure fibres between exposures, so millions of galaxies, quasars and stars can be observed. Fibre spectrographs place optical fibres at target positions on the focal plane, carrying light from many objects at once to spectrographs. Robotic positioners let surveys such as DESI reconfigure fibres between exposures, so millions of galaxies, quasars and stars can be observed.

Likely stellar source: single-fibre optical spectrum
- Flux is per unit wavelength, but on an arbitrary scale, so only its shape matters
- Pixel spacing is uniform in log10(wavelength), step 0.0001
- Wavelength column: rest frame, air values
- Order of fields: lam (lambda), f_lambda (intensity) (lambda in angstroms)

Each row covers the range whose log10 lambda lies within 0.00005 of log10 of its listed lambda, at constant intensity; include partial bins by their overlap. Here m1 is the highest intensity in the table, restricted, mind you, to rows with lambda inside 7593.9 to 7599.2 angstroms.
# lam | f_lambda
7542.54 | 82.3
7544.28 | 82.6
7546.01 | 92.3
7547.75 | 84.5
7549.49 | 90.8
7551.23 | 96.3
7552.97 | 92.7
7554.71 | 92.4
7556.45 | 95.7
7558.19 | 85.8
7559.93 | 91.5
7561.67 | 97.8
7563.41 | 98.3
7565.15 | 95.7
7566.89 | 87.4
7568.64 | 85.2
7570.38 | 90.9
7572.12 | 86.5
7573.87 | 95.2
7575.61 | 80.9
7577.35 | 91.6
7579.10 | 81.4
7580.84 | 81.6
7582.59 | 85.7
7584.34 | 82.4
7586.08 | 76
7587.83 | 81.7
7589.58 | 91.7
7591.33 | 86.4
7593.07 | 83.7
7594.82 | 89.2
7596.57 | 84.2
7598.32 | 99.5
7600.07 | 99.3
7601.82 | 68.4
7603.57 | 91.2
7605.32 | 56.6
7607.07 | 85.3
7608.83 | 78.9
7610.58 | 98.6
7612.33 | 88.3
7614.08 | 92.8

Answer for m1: 99.5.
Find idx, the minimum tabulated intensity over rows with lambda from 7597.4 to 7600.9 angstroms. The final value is 99.3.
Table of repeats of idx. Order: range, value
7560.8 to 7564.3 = 97.8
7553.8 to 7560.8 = 85.8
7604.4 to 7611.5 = 56.6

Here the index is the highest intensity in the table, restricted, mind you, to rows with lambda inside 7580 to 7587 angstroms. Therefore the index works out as 85.7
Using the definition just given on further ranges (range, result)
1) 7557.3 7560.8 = 91.5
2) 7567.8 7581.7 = 95.2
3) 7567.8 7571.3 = 90.9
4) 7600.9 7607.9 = 91.2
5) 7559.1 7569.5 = 98.3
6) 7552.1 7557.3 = 95.7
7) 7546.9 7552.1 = 96.3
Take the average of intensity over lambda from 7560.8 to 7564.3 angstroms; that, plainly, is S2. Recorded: 98.1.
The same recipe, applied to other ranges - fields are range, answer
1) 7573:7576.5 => 88.3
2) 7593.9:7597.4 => 86.6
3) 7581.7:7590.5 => 83.4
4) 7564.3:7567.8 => 91.3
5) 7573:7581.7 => 86.2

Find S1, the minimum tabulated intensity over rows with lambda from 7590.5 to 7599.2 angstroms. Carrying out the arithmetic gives 83.7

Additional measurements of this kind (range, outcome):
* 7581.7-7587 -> 76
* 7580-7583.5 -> 81.6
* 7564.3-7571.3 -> 85.2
